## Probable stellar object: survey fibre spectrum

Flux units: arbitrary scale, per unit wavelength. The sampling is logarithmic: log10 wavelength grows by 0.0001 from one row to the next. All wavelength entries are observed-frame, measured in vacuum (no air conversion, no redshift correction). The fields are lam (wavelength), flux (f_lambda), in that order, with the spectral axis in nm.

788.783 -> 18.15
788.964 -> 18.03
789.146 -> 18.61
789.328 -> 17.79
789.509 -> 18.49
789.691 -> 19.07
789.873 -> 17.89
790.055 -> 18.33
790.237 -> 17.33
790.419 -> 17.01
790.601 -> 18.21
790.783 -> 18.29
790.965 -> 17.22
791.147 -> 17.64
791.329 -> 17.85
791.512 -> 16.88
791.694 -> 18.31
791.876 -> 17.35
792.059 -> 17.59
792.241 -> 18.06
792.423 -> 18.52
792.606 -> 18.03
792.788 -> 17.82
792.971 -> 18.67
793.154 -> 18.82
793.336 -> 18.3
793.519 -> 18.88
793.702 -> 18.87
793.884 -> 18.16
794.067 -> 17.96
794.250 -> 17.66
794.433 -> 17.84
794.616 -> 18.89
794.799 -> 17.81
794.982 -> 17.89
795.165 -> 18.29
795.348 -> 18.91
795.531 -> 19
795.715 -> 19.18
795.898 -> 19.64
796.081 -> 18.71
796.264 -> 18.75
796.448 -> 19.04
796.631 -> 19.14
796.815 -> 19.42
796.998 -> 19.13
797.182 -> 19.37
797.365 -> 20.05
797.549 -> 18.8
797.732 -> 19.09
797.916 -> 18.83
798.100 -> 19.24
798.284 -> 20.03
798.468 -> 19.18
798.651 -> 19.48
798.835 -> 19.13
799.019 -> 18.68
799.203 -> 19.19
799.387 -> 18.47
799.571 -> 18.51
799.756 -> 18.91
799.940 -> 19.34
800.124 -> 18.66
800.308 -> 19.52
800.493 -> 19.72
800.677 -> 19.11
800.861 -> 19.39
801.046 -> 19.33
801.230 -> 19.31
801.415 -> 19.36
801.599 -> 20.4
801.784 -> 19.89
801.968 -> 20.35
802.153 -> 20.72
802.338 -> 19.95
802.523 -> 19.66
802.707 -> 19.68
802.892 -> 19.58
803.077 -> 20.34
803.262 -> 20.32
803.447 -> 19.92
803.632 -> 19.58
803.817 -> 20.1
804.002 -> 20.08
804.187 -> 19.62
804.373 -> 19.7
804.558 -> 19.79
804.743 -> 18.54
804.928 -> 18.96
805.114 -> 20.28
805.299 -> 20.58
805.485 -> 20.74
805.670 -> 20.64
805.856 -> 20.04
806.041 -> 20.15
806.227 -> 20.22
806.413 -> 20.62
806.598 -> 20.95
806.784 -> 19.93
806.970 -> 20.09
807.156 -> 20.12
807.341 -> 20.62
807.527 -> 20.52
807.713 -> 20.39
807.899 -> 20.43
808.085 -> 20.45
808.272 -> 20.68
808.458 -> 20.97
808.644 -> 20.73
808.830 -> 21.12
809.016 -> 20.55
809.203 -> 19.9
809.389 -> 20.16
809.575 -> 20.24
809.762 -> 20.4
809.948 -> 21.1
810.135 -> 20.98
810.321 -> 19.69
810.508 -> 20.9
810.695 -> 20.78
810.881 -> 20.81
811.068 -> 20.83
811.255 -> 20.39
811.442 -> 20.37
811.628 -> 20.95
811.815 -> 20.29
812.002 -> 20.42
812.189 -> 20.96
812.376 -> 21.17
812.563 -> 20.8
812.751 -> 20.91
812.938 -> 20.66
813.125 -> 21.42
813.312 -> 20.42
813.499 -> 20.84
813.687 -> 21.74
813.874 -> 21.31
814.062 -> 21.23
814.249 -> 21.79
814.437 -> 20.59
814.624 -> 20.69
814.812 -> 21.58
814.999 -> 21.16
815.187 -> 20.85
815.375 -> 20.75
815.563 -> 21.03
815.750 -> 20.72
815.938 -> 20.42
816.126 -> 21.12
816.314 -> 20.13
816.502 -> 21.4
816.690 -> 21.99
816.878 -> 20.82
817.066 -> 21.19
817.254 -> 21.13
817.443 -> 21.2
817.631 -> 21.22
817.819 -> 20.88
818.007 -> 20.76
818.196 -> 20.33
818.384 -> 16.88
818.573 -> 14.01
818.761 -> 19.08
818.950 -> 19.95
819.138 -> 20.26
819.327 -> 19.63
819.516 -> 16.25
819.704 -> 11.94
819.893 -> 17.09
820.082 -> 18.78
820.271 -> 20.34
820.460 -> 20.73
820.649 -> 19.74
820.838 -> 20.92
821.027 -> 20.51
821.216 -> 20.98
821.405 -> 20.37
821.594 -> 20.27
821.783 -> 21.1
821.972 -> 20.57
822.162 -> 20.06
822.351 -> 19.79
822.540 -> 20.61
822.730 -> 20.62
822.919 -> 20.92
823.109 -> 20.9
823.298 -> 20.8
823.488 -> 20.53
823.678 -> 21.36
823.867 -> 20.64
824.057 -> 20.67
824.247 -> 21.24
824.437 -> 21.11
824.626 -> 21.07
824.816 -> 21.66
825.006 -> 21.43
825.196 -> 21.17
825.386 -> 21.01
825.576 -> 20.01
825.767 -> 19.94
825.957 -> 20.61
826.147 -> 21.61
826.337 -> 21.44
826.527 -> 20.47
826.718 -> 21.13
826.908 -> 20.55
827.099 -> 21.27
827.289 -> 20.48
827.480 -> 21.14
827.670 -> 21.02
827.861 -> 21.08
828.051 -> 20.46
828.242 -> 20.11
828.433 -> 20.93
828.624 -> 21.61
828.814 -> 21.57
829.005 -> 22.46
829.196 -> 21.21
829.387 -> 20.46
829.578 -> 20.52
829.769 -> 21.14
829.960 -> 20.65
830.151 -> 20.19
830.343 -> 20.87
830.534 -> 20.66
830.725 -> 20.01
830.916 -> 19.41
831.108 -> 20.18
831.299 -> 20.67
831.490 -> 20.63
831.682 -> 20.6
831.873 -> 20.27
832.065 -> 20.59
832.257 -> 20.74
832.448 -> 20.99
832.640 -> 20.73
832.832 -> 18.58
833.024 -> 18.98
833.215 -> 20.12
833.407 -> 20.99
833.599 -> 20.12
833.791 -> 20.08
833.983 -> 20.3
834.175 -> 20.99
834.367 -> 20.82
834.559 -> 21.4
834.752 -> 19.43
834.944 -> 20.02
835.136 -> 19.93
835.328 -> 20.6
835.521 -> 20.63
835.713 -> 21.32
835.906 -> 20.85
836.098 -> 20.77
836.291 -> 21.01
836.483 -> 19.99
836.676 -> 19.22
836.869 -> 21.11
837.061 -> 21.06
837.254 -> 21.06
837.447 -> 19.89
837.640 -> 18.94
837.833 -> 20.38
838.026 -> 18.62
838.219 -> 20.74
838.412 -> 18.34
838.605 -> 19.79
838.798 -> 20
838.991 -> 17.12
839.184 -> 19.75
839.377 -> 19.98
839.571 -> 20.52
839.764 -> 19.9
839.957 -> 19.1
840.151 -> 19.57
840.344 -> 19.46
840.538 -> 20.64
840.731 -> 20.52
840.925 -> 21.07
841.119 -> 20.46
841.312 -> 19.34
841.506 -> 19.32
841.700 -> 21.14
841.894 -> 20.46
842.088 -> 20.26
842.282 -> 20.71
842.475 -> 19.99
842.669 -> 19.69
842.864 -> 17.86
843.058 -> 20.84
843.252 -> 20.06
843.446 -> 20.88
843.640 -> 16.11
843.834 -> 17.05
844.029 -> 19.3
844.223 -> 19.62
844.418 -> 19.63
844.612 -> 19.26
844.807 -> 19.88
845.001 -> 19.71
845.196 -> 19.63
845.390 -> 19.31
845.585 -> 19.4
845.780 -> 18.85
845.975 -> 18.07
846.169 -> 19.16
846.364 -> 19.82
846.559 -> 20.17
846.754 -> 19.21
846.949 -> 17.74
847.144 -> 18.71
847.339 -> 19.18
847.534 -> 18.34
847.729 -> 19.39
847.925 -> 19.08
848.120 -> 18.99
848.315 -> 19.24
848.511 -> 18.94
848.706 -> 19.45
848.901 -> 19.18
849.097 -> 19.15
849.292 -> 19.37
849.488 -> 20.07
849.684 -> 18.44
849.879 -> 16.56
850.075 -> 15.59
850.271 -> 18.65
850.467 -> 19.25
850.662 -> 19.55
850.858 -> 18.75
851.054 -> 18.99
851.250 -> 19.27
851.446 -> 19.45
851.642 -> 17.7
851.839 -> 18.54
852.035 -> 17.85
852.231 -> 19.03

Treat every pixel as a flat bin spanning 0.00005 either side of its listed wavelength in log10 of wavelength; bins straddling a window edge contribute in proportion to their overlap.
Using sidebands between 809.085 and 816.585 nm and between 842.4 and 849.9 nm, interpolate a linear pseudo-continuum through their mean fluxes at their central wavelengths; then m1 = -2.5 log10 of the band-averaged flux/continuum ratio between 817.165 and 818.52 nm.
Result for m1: 0.02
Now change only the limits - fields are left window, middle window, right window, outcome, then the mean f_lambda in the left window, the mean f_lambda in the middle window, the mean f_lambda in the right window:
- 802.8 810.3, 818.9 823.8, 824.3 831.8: 0.045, 20.2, 19.8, 20.8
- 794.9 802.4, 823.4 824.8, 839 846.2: -0.083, 19.2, 21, 19.6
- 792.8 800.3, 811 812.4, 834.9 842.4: -0.074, 18.8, 20.7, 20.1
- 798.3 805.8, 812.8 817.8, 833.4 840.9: -0.066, 19.6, 21.1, 20.1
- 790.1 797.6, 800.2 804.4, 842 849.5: -0.073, 18.4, 19.8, 19.3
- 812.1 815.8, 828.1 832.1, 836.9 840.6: -0.027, 21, 20.7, 19.7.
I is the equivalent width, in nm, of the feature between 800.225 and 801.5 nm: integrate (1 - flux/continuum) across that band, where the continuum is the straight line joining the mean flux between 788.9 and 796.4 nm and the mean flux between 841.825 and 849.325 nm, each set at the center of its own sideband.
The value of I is -0.07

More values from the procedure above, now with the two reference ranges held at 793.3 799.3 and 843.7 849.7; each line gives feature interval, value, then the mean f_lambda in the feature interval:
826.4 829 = -0.26 nm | 21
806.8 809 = -0.19 nm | 20.5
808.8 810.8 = -0.17 nm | 20.5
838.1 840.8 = -0.08 nm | 19.7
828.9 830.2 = -0.13 nm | 21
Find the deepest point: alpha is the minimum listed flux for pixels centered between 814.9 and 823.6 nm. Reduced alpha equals 11.94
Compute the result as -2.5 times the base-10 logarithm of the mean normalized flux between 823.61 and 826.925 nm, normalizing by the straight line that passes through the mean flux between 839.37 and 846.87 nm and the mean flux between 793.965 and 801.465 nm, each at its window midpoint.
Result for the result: -0.09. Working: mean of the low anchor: 19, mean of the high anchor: 19.6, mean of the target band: 21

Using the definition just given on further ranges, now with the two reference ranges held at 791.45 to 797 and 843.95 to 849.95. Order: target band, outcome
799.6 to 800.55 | -0.036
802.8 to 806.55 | -0.080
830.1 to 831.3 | -0.074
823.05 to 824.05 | -0.110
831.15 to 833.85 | -0.075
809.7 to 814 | -0.117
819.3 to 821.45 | -0.006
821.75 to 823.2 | -0.096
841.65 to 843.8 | -0.035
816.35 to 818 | -0.132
